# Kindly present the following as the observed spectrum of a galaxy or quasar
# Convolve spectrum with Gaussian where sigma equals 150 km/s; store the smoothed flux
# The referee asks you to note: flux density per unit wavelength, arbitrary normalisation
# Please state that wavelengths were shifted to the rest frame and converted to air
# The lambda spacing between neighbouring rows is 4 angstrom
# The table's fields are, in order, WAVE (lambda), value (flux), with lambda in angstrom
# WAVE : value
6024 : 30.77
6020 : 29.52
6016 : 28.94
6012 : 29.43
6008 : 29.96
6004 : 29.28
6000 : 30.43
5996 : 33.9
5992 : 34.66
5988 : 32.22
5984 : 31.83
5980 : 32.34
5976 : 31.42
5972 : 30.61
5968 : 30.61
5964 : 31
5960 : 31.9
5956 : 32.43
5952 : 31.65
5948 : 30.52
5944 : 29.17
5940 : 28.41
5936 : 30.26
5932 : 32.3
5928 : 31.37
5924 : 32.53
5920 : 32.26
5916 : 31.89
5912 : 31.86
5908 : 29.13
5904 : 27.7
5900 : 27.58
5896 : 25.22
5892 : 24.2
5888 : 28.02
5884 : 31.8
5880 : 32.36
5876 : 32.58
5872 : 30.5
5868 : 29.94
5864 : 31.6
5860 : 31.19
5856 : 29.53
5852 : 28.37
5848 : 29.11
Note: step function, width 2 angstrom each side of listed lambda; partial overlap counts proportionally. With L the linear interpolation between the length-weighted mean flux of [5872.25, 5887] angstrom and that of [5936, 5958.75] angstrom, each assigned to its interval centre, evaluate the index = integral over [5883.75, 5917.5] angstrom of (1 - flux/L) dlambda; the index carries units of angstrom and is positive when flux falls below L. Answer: 3.2 angstrom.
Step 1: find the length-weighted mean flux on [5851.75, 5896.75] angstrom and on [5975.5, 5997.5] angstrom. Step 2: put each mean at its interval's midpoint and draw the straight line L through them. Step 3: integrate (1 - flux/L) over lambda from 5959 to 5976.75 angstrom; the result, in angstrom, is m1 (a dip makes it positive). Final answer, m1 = 0.7 angstrom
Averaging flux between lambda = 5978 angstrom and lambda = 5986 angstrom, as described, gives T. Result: 32.1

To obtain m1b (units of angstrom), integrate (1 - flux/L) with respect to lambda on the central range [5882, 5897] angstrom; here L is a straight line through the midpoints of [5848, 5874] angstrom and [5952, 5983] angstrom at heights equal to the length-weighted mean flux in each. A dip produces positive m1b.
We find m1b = 1.5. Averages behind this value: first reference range 30.1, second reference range 31.5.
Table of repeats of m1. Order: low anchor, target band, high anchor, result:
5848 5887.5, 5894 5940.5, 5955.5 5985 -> 1.4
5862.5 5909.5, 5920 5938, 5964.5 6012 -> -0.9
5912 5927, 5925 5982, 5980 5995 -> 2.6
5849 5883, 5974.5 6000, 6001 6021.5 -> -2.5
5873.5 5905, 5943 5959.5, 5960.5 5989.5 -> -0.2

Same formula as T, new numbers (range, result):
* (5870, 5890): 31.1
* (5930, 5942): 30.3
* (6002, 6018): 29.4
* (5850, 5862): 29.7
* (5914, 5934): 32.1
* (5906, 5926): 31.5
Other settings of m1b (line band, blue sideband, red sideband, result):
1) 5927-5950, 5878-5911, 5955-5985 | -0.1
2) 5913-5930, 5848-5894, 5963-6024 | -0.9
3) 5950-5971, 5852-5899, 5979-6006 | 0.0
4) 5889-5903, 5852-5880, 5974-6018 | 2.2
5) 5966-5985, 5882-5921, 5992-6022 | -0.8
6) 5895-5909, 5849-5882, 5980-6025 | 1.5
